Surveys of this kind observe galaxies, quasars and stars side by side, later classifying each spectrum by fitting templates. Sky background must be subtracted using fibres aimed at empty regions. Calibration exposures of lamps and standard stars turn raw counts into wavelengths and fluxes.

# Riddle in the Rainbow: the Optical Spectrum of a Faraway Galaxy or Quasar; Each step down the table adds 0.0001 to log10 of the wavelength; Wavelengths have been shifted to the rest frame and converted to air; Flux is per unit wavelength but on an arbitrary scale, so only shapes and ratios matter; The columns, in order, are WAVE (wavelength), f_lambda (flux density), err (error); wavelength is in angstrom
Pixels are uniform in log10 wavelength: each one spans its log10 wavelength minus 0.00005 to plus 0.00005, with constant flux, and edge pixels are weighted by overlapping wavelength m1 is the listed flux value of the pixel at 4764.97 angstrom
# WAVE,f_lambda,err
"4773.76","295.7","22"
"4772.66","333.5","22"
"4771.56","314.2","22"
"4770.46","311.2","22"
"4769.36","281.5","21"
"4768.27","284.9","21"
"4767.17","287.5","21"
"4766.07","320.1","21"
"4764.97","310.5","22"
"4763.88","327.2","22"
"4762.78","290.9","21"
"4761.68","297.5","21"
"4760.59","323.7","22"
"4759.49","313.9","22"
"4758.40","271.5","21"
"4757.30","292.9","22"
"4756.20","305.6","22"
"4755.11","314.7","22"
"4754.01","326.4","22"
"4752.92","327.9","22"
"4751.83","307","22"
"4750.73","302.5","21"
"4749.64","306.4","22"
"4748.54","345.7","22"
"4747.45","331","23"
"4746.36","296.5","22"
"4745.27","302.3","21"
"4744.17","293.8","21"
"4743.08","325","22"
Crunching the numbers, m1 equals 310.5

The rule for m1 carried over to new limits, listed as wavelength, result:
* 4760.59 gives 323.7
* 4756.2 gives 305.6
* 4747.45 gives 331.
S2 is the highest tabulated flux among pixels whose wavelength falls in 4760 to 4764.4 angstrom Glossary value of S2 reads 327.2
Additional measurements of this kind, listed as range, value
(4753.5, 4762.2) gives 326.4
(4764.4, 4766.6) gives 320.1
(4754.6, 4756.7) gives 314.7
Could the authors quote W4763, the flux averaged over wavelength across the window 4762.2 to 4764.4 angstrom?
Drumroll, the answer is 308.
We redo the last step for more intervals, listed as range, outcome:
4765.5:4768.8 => 297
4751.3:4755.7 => 320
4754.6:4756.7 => 311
